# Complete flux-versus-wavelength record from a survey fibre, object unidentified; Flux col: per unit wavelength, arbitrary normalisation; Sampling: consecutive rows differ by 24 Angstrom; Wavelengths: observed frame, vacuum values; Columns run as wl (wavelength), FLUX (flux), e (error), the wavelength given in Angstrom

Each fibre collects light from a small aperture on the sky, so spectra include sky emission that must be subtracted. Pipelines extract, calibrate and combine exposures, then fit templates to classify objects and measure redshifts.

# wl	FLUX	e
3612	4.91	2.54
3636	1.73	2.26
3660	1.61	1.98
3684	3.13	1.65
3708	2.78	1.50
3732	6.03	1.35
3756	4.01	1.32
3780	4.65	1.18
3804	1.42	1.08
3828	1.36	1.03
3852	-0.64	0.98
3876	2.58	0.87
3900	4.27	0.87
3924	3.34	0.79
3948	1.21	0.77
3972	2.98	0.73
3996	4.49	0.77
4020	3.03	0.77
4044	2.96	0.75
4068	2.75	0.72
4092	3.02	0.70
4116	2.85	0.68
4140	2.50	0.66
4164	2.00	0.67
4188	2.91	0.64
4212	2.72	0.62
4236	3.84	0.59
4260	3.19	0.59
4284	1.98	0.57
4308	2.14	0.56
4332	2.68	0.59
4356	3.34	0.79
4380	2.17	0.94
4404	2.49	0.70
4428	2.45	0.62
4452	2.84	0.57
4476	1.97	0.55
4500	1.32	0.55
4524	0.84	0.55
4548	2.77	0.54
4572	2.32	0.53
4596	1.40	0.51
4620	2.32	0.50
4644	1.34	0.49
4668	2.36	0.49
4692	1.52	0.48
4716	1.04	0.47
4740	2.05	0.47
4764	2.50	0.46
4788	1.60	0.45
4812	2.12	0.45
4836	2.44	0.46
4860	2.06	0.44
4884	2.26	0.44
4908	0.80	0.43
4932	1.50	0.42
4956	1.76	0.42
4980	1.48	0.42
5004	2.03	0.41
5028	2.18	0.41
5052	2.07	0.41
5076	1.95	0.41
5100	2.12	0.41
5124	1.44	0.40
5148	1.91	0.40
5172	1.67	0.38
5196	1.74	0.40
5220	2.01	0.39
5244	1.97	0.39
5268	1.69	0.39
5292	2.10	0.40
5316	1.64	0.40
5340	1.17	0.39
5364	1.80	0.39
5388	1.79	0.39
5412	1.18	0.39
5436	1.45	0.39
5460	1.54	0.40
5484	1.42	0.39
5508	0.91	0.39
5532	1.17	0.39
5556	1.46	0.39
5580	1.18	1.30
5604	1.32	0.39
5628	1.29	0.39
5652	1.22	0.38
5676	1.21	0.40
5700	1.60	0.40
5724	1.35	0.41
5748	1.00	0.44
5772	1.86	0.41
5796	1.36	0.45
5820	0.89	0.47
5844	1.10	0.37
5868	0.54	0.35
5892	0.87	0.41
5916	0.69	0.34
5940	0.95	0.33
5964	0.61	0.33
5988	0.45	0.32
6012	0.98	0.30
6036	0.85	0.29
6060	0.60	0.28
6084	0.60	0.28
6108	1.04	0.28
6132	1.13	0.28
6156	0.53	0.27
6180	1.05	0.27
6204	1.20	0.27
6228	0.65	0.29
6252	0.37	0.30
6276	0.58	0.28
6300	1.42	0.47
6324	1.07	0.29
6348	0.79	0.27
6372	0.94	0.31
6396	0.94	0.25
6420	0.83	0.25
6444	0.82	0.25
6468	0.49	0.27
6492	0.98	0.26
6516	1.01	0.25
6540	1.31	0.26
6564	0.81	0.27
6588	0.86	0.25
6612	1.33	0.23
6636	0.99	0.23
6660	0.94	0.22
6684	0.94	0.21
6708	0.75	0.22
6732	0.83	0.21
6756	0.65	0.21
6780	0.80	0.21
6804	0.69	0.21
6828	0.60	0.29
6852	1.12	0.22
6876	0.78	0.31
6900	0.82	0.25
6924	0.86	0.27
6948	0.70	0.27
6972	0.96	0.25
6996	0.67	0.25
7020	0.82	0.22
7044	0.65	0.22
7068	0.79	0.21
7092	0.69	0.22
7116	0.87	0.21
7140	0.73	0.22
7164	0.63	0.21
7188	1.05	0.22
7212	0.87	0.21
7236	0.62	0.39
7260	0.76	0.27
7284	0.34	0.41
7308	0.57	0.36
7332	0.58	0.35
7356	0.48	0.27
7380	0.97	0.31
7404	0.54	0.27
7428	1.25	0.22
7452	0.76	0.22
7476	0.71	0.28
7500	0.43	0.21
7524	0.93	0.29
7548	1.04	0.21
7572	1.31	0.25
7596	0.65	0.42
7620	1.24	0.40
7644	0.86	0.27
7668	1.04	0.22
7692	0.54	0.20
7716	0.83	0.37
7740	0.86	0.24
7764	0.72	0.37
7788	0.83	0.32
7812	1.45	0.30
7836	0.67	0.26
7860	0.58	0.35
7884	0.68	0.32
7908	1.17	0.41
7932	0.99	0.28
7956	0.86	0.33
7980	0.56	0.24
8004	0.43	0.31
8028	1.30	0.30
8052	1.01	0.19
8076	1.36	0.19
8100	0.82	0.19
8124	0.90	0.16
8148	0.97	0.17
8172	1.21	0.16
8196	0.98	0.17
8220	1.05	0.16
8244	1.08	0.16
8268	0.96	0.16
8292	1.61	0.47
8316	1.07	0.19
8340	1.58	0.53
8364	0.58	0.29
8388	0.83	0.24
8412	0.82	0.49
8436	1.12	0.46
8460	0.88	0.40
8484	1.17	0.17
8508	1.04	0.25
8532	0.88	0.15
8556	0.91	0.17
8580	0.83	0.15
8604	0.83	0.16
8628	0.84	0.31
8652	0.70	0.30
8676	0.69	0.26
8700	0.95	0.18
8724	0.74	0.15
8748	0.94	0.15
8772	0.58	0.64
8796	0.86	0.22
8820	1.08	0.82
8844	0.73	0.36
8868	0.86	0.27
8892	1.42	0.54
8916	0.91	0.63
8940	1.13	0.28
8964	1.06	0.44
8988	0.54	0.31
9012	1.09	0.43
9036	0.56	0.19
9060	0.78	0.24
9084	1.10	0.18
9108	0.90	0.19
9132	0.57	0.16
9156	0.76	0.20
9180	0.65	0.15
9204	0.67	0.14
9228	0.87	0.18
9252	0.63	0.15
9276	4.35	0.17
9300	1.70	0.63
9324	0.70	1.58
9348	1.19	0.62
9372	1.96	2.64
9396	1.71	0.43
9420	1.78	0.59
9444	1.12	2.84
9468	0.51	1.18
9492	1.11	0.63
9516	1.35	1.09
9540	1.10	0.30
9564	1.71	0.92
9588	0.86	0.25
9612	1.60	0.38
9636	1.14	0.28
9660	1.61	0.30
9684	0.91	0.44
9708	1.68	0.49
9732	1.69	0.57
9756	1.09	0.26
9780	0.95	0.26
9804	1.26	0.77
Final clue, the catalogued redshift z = 1.49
